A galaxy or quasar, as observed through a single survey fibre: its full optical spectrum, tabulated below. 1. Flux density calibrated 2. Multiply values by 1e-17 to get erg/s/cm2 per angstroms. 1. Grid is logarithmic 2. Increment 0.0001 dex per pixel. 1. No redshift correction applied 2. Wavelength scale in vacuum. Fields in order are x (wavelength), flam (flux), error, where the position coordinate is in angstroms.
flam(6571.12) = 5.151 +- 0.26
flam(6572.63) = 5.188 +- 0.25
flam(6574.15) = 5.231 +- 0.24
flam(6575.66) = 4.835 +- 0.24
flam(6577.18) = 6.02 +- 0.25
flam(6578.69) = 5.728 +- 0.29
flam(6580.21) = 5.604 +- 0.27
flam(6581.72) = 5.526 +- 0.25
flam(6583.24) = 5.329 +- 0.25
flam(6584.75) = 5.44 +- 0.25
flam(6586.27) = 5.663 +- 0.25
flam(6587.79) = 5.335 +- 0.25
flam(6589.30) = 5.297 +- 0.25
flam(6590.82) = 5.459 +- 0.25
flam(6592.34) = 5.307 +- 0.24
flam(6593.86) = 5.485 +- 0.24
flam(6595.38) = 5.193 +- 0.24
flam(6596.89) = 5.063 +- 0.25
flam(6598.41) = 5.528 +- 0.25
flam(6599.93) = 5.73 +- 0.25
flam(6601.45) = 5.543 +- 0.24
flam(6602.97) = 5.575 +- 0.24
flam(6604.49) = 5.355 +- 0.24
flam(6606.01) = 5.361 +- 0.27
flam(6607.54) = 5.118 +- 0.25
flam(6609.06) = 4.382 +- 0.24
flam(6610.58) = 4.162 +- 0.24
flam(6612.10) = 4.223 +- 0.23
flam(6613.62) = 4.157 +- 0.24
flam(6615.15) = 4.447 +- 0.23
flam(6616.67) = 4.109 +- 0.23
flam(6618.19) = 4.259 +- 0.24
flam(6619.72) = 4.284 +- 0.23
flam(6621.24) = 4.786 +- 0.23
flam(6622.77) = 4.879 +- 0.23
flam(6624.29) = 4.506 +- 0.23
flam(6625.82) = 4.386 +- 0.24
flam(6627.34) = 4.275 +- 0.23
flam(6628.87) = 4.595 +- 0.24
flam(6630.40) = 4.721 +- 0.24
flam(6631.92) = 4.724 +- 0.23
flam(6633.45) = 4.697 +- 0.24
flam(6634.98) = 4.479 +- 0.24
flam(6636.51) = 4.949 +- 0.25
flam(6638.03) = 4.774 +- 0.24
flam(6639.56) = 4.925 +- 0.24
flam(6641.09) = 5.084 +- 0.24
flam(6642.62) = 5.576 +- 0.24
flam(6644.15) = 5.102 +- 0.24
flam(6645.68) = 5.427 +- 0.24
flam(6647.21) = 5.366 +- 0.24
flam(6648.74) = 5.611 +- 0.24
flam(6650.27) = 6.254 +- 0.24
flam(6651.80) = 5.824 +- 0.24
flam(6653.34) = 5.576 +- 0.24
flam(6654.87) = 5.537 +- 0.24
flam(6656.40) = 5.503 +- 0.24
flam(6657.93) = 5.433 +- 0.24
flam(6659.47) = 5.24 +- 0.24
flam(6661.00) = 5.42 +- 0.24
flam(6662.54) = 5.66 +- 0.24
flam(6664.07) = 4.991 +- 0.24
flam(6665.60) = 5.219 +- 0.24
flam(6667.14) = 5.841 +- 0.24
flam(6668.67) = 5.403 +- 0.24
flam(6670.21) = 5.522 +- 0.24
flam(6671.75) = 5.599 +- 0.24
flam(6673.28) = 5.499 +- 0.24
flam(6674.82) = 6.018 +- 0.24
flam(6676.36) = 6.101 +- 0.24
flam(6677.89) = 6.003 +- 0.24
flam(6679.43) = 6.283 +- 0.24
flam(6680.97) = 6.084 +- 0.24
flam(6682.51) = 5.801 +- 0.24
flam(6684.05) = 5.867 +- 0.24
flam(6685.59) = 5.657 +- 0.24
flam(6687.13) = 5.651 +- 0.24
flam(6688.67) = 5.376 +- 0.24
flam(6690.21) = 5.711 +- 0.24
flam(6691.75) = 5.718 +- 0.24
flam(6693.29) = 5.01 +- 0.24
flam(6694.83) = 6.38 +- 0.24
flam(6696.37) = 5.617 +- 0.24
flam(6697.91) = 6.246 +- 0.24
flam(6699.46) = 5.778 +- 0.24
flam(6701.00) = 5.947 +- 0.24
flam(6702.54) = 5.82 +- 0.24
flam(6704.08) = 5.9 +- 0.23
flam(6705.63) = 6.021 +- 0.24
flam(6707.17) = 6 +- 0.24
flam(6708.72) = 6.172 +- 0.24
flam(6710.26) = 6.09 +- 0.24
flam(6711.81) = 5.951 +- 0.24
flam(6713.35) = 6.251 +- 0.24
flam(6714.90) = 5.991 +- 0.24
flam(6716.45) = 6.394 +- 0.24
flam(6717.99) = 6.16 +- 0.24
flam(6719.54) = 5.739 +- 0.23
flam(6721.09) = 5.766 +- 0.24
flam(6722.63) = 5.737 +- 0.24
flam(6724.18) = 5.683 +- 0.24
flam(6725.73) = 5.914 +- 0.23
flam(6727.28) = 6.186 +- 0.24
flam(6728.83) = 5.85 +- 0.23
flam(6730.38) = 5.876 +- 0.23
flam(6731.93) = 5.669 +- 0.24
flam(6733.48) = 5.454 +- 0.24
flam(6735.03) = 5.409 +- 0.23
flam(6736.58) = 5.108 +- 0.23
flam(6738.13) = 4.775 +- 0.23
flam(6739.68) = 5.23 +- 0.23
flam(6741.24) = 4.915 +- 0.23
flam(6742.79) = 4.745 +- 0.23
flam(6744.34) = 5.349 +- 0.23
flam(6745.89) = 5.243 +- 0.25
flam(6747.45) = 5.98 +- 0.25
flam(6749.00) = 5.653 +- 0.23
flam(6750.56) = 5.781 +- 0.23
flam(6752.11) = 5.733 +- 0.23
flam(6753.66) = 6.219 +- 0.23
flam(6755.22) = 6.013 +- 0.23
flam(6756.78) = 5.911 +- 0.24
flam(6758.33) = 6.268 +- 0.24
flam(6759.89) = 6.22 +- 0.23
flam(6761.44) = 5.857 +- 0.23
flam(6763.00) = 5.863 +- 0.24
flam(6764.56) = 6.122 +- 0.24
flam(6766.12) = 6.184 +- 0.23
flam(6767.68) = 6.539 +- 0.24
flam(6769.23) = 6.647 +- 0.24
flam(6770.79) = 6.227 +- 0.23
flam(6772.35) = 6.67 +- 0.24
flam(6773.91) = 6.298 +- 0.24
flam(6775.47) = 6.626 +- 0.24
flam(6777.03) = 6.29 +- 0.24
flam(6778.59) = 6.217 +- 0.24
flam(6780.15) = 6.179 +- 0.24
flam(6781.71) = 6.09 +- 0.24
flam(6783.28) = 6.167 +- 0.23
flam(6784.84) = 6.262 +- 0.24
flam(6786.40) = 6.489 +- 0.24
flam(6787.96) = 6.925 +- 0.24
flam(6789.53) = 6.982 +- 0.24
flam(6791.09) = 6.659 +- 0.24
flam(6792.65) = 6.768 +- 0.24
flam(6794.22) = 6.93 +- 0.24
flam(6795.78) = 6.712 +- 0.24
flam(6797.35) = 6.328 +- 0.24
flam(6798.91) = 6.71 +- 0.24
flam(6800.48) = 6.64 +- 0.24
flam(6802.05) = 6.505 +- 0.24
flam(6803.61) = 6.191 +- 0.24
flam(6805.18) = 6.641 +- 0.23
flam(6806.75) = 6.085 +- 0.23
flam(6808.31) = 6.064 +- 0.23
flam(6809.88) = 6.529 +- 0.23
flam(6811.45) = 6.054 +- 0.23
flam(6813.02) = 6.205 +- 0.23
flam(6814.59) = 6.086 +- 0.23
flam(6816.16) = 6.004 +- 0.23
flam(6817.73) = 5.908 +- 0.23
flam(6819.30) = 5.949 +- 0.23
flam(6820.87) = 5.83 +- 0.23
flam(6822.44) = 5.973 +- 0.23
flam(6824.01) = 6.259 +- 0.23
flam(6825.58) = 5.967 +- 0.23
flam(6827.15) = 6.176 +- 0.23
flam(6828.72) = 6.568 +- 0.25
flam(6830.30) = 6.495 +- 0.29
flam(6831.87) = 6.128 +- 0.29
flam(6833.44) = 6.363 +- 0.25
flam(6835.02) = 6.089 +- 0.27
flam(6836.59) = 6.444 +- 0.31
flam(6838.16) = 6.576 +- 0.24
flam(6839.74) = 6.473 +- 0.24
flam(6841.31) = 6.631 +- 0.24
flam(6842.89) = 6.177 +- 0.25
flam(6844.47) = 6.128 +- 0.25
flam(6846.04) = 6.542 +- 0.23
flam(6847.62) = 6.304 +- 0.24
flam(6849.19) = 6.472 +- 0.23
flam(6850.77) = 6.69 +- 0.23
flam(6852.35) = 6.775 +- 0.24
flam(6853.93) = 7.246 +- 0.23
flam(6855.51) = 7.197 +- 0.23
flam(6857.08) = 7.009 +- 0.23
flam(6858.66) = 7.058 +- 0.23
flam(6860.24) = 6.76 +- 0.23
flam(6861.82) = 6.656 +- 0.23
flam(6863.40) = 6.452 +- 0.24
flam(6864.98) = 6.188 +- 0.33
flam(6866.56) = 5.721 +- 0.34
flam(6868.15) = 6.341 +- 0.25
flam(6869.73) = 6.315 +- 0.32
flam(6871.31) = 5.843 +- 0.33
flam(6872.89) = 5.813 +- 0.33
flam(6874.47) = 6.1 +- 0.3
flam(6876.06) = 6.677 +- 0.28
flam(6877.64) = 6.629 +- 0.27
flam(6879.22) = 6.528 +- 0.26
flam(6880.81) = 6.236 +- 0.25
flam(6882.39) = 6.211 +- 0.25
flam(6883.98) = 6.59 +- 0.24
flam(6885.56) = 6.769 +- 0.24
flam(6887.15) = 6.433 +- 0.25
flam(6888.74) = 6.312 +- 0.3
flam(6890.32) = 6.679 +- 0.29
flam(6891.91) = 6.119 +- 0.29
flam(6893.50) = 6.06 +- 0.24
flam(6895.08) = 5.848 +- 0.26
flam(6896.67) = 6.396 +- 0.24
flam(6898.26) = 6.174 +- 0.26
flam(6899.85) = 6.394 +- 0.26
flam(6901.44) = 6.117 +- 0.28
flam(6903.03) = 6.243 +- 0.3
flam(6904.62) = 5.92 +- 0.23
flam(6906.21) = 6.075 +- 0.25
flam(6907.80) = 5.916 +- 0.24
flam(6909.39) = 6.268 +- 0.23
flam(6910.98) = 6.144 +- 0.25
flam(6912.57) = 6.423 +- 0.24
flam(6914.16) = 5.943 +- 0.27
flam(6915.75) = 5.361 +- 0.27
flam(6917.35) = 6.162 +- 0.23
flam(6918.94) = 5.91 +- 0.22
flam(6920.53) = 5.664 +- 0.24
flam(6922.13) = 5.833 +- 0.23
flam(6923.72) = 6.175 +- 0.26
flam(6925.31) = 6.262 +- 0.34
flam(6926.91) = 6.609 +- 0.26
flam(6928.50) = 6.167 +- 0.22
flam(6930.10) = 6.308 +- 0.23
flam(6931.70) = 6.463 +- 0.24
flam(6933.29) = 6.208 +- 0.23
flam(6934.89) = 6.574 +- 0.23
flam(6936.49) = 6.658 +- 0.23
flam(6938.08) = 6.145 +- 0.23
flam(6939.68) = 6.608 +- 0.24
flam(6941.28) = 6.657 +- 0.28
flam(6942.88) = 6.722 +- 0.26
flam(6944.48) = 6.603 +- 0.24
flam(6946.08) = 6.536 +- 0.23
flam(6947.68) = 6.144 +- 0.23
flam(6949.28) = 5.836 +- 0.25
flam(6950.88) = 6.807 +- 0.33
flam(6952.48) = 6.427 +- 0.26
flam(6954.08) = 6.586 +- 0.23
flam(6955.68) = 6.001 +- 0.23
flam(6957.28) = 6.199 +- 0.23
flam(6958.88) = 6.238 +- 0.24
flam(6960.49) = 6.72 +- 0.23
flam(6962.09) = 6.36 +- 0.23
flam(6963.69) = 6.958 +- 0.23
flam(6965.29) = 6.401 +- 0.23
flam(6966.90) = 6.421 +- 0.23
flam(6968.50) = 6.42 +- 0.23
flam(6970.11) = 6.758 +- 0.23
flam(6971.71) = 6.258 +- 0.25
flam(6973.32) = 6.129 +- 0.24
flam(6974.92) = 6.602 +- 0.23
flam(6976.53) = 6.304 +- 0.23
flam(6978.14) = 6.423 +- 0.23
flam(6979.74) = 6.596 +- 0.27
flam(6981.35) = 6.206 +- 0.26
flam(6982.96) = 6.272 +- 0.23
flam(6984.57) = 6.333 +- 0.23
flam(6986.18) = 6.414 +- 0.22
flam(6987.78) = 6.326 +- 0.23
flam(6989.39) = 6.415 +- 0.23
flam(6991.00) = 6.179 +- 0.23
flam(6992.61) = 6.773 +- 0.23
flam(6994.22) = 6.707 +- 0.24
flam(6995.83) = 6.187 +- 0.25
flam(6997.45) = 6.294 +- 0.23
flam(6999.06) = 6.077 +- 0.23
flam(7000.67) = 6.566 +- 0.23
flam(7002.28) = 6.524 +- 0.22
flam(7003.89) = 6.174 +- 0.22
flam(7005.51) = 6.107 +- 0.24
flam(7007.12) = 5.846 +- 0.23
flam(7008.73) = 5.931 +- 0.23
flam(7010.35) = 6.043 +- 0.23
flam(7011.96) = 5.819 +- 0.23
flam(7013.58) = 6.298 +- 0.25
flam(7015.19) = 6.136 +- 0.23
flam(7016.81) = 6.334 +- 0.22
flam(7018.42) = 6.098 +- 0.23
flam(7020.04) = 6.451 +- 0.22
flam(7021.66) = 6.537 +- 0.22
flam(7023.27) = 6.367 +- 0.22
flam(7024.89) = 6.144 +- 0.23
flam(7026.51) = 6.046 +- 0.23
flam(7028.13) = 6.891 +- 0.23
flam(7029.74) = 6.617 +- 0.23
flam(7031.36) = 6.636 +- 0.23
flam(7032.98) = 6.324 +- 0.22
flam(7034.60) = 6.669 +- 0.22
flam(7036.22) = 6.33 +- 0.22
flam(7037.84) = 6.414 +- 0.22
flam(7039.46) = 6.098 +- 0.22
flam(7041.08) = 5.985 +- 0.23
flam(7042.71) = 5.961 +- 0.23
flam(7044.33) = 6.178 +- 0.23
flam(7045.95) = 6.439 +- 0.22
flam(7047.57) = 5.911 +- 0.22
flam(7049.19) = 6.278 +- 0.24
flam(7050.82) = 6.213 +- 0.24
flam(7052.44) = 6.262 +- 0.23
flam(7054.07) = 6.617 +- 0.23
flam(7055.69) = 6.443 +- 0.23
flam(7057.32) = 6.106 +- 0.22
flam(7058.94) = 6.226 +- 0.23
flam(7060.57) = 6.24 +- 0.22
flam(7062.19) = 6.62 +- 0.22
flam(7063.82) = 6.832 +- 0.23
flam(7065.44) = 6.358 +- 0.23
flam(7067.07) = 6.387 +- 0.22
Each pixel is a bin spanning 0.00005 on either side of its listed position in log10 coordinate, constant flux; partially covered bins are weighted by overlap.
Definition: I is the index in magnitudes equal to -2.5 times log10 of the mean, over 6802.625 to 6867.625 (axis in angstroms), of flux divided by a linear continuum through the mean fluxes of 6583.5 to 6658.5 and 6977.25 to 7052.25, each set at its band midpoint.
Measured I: -0.11 mag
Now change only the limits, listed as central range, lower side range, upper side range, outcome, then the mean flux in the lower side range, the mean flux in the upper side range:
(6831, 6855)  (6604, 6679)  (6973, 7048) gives -0.13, 5.09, 6.3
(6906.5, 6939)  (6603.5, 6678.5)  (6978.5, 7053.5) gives -0.03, 5.09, 6.29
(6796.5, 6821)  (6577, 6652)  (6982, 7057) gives -0.11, 5.06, 6.3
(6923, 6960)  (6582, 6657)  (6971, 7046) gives -0.05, 5.05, 6.31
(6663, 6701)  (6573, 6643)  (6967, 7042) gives -0.10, 5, 6.33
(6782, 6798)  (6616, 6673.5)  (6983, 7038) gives -0.18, 5.11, 6.32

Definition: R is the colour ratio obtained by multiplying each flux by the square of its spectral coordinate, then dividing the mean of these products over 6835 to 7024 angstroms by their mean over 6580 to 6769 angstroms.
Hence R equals 1.2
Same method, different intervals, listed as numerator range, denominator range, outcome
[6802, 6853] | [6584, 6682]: 1.28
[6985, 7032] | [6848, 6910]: 1.02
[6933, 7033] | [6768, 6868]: 1.04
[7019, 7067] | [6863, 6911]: 1.06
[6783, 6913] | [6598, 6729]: 1.24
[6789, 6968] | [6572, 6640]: 1.38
